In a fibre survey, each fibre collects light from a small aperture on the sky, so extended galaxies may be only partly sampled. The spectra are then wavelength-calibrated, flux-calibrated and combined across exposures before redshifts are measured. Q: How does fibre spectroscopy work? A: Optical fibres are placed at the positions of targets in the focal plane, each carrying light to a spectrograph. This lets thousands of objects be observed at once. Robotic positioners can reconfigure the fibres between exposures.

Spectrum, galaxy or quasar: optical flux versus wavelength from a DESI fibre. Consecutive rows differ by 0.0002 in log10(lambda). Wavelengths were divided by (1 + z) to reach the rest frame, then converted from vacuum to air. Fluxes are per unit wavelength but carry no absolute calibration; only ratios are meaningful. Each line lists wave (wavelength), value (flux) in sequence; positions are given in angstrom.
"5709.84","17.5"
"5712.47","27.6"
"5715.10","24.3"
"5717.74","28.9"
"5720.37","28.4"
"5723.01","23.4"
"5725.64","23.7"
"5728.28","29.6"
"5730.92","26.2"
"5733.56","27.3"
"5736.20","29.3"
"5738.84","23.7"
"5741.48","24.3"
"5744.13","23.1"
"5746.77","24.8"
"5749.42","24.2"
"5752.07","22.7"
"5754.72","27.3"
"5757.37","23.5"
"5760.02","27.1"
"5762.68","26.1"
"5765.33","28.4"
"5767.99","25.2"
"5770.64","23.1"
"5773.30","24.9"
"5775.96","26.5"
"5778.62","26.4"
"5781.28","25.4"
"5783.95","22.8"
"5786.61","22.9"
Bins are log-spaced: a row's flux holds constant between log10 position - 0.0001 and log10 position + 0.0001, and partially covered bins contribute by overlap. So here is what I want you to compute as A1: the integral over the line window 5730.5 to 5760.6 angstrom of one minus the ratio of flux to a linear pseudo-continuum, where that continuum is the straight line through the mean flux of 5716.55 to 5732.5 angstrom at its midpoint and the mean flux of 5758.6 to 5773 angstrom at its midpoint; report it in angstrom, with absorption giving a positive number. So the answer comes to 1.2 angstrom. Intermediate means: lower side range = 26.7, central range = 25.2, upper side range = 25.9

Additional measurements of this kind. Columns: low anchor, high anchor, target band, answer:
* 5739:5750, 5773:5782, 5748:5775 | -0.3 angstrom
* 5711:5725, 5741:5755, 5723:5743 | -0.7 angstrom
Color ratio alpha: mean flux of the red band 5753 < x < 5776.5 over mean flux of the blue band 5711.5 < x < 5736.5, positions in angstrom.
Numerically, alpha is 0.96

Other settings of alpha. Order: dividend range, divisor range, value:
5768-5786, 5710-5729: 0.96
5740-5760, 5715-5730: 0.92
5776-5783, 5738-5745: 1.09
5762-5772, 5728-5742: 0.96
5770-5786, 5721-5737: 0.93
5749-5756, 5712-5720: 0.92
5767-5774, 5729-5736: 0.89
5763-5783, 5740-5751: 1.07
